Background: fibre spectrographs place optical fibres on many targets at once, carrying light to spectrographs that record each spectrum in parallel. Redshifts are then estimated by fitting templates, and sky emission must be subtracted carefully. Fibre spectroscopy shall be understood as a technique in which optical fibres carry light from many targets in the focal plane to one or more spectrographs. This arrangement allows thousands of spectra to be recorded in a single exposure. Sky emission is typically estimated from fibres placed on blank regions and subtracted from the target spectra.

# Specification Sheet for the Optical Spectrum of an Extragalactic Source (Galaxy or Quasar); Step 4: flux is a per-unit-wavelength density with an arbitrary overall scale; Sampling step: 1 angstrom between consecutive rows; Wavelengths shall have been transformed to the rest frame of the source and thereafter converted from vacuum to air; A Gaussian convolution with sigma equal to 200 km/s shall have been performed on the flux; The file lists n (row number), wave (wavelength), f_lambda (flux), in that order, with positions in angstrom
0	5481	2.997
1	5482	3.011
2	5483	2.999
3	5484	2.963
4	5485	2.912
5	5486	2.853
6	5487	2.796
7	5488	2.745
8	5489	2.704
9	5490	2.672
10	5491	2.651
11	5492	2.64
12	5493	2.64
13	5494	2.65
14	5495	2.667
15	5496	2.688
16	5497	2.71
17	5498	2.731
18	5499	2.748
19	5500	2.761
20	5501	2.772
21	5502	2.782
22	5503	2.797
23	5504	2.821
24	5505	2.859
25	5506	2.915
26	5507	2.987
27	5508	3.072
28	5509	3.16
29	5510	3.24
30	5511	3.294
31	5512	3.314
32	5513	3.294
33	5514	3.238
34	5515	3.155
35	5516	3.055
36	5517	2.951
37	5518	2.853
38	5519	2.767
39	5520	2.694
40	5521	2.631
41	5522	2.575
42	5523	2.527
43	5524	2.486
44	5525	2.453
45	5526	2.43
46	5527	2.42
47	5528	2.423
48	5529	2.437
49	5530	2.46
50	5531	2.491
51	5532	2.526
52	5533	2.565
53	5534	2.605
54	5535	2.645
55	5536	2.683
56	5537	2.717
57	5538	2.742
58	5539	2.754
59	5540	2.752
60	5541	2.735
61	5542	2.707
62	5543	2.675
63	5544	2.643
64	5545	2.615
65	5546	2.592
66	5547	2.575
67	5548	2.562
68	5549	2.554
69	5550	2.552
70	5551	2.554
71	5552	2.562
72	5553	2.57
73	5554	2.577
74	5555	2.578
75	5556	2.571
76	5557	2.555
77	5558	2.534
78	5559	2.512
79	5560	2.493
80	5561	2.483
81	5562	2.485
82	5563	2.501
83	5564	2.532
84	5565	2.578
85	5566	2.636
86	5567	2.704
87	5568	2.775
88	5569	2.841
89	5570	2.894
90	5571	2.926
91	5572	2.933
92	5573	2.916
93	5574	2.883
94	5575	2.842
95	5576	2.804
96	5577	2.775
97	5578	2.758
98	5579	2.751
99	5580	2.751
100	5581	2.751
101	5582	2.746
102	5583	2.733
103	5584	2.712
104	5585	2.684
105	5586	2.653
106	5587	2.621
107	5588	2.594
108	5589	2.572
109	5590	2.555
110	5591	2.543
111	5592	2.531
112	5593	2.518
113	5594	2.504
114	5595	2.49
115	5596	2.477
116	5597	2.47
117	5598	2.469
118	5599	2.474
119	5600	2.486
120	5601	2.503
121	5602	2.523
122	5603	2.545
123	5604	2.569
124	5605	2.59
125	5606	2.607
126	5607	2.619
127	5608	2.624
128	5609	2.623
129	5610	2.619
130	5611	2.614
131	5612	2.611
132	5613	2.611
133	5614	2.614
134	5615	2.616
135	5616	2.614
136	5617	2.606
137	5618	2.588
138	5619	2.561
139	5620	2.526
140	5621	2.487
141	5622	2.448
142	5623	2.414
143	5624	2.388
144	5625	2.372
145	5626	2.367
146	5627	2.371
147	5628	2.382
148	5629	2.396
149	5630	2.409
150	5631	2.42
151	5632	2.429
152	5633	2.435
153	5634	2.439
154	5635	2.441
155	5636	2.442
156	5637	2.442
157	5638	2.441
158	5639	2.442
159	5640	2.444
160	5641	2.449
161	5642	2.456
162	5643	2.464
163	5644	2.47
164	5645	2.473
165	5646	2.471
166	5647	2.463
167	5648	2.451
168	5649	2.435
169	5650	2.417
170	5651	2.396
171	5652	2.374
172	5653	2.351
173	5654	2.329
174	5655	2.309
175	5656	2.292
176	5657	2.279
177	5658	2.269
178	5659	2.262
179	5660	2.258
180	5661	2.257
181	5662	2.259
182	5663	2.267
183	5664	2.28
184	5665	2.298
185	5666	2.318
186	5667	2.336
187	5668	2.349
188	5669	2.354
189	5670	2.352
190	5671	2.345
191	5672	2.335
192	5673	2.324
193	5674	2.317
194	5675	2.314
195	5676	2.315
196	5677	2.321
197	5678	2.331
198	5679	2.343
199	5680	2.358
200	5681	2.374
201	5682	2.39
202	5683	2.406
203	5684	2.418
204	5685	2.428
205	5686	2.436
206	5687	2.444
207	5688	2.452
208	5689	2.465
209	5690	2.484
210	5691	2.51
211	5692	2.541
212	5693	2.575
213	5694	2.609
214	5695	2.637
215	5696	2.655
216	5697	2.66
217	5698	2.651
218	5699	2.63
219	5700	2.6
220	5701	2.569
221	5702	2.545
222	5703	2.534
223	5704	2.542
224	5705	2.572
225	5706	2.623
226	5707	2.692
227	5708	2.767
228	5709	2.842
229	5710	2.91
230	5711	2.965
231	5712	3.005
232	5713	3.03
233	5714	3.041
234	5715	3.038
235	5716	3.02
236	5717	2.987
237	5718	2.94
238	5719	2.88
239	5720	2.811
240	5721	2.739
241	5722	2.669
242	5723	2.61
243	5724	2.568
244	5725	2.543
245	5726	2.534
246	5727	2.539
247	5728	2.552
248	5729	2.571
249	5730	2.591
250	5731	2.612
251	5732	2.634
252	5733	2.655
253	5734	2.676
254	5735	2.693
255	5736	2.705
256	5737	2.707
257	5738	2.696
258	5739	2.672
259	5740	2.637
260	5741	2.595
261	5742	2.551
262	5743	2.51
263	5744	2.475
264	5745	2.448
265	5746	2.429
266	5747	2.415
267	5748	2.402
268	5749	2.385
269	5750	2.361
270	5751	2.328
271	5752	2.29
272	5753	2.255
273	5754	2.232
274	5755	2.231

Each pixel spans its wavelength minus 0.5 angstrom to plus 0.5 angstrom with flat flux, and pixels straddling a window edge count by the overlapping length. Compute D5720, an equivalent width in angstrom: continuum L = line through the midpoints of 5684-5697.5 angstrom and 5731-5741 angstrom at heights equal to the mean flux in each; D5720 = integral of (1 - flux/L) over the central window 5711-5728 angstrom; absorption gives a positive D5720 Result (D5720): -1.2 angstrom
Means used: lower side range 2.53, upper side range 2.67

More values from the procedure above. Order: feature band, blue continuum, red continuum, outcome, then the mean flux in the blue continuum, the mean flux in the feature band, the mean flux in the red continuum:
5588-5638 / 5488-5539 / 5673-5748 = 3.23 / 2.76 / 2.51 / 2.6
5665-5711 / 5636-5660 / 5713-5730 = 1.83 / 2.4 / 2.49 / 2.76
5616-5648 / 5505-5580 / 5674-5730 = 2.50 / 2.72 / 2.45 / 2.61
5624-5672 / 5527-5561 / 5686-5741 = 4.83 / 2.59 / 2.38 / 2.68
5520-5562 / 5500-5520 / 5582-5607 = 3.94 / 3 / 2.57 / 2.56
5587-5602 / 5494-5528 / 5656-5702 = 0.61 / 2.83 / 2.52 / 2.41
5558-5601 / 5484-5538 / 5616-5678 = -1.17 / 2.77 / 2.65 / 2.39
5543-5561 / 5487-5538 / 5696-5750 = 1.18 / 2.76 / 2.57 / 2.67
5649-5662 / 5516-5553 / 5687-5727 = 1.73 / 2.61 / 2.32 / 2.7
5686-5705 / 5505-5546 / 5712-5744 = 1.13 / 2.77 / 2.56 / 2.71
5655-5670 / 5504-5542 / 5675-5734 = 2.06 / 2.78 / 2.29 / 2.62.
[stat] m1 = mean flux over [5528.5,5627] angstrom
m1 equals 2.61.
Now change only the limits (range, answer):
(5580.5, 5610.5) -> 2.58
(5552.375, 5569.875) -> 2.59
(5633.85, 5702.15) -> 2.41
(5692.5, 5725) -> 2.74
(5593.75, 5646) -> 2.5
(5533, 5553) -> 2.64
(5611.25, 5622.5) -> 2.57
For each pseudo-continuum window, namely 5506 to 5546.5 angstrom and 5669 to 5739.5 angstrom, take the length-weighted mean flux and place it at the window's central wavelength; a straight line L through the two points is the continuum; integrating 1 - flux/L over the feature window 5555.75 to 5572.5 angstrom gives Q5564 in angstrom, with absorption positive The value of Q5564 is 0.5 angstrom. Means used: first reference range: 2.76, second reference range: 2.6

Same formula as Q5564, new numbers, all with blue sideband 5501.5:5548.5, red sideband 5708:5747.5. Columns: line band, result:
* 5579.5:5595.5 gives 0.7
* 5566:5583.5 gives -0.4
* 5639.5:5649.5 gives 1.0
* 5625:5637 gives 1.4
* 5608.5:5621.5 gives 0.7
